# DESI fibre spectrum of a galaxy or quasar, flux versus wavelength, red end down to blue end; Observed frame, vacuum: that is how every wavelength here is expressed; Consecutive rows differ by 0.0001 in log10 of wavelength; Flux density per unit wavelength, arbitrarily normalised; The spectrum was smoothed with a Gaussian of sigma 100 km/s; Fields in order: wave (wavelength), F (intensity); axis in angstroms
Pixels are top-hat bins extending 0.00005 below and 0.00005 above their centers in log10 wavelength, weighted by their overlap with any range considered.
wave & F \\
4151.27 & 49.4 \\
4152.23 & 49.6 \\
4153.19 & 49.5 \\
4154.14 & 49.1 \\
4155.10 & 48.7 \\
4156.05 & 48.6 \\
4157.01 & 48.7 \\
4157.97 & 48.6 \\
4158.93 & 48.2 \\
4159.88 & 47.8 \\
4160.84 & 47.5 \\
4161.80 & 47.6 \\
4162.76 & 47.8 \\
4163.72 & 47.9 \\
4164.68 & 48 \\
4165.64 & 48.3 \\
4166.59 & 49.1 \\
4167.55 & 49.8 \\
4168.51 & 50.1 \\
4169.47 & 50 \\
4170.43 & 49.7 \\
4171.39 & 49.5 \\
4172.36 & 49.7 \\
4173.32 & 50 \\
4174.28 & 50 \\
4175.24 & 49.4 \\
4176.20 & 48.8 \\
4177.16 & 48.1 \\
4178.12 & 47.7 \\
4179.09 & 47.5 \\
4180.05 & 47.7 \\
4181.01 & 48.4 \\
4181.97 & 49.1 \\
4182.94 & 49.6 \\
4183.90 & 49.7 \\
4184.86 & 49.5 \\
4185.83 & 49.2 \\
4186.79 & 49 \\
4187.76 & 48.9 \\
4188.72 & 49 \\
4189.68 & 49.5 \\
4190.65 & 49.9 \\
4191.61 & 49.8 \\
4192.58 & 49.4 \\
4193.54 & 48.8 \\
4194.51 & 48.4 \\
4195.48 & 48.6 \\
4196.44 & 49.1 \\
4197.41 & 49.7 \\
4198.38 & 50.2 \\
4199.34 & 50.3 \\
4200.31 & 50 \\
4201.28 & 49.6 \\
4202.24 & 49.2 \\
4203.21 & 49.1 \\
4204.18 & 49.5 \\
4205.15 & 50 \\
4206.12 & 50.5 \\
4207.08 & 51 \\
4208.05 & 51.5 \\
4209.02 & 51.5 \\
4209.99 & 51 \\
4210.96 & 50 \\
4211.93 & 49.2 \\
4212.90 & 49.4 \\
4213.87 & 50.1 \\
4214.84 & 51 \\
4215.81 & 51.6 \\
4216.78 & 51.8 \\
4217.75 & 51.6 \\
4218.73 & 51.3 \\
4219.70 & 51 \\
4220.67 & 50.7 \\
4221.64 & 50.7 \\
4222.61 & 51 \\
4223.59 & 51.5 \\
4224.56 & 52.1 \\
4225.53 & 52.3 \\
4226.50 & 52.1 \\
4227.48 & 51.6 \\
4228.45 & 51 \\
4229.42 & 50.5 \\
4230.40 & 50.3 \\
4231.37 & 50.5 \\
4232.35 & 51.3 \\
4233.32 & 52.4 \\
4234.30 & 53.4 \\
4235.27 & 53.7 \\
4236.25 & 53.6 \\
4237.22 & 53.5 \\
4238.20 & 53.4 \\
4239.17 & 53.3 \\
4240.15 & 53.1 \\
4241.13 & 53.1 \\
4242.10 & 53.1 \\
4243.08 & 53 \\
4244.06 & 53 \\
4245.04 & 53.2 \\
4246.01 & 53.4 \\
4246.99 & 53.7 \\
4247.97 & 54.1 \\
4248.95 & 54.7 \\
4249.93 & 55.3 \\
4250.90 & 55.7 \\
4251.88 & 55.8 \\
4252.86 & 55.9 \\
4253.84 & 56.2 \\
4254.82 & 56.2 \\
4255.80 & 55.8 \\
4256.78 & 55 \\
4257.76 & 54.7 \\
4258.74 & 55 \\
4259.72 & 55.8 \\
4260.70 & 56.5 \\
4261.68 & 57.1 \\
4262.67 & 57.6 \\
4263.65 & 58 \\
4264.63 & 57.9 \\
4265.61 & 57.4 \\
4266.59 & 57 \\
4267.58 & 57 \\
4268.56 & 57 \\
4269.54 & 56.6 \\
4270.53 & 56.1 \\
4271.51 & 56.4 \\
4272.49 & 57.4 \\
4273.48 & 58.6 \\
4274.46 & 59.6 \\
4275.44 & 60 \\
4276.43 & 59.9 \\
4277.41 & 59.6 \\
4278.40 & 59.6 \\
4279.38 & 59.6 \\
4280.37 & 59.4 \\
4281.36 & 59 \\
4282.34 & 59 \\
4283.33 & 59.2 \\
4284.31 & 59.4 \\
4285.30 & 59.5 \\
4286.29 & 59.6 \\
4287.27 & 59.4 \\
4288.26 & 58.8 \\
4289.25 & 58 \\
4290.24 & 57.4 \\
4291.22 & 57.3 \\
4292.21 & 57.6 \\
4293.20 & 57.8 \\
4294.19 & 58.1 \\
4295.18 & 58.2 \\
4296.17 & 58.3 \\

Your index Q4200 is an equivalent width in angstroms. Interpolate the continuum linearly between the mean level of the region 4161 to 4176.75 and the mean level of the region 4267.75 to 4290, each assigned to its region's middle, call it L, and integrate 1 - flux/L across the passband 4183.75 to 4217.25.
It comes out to 1.3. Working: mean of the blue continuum 49.1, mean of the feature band 49.9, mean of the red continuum 58.7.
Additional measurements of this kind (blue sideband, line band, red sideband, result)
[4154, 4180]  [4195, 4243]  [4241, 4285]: 1.7 angstroms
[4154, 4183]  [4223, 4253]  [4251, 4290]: 1.0 angstroms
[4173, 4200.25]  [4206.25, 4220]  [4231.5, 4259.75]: 0.1 angstroms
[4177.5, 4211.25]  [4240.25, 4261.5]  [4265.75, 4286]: 0.4 angstroms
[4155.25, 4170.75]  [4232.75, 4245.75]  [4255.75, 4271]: 0.3 angstroms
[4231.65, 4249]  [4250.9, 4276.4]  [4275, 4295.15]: -0.3 angstroms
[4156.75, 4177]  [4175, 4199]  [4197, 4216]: 0.3 angstroms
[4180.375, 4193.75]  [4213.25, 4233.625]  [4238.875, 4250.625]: 0.3 angstroms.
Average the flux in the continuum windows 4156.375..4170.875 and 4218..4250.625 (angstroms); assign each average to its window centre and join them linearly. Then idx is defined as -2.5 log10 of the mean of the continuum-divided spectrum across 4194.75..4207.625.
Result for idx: 0.020 mag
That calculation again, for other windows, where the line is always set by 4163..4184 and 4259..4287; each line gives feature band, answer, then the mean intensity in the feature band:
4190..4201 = 0.034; 49.4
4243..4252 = 0.033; 54.2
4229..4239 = 0.046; 52.3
